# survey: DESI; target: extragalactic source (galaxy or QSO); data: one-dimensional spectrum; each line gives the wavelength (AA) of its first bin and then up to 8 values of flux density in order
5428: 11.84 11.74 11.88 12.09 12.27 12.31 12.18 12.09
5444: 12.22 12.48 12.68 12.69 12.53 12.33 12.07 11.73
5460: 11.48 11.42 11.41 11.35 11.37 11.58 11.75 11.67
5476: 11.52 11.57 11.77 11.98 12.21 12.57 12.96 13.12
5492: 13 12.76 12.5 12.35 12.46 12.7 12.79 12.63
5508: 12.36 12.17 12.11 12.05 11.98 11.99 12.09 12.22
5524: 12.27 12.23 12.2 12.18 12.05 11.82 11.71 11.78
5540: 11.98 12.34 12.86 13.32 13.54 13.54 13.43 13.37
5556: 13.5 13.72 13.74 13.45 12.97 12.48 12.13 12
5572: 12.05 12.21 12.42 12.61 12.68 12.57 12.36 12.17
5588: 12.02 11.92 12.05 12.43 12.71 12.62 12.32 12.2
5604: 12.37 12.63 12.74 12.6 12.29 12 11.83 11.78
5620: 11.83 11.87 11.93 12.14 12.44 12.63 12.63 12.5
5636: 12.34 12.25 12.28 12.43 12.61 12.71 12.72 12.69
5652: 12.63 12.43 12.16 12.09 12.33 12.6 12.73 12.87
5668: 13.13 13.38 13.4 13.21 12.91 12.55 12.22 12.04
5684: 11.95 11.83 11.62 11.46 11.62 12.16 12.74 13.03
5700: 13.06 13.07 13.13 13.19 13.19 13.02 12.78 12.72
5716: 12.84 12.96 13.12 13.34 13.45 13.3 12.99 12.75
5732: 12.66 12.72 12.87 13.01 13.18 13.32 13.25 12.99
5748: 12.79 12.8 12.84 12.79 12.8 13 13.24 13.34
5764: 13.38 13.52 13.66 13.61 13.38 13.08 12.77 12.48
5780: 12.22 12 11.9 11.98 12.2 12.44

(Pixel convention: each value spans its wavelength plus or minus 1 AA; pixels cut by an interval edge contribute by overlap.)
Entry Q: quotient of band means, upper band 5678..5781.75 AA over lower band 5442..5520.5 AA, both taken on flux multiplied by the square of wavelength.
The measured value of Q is 1.15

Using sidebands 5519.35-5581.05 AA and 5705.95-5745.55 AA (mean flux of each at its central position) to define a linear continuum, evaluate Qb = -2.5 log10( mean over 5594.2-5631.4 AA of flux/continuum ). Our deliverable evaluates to 0.04 mag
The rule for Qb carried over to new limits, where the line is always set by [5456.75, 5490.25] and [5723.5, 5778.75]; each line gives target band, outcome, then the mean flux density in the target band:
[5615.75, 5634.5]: 0.030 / 12.2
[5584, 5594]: 0.021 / 12.1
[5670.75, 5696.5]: 0.041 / 12.3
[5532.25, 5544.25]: 0.008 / 12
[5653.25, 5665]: 0.023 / 12.4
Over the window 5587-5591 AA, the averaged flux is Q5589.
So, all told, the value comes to 12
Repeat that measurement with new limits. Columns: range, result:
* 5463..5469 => 11.4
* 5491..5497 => 12.8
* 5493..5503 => 12.6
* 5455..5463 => 11.7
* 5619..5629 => 12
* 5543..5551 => 13.3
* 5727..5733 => 12.8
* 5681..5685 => 12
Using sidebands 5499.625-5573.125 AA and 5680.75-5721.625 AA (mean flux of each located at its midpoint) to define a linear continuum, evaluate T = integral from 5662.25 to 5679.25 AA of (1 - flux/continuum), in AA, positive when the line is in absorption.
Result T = -0.6 AA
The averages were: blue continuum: 12.5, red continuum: 12.6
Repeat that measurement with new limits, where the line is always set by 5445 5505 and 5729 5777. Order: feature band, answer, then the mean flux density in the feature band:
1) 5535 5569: -1.4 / 12.9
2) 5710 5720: 0.1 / 12.9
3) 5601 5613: 0.1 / 12.5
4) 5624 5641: 0.4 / 12.4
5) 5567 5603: 0.6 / 12.3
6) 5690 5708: 0.3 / 12.7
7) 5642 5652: 0.1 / 12.7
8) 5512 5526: 0.2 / 12.1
